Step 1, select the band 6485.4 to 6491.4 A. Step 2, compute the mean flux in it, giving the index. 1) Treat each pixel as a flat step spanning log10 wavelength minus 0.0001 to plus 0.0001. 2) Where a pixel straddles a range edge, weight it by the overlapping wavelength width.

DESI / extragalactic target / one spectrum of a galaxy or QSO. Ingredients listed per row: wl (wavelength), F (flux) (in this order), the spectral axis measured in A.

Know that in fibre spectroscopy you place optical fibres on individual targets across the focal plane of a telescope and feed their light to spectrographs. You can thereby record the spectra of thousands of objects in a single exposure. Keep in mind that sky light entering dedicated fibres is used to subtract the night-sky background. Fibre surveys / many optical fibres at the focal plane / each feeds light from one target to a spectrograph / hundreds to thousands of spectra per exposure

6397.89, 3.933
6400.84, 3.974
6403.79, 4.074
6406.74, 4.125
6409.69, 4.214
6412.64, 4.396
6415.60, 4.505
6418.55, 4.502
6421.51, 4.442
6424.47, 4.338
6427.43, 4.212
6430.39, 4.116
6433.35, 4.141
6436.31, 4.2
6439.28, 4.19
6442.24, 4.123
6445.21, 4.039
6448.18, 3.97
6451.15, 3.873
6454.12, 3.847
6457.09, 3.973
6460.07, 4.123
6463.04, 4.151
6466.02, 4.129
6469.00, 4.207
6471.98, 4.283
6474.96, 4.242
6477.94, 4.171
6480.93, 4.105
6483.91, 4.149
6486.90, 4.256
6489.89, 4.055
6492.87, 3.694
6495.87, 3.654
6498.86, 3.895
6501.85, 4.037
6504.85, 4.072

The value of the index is 4.16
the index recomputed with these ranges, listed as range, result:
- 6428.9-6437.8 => 4.15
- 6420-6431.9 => 4.28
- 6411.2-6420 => 4.47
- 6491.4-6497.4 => 3.67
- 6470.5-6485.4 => 4.19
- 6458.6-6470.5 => 4.15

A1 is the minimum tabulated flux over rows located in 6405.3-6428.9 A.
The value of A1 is 4.125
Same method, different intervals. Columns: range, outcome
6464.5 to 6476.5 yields 4.129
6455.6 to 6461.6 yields 3.973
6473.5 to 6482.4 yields 4.105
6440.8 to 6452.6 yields 3.873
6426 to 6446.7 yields 4.039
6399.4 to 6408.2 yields 3.974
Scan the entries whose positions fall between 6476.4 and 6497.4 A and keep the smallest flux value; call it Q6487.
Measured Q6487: 3.654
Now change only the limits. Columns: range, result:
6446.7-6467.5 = 3.847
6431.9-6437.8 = 4.141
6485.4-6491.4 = 4.055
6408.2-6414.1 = 4.214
